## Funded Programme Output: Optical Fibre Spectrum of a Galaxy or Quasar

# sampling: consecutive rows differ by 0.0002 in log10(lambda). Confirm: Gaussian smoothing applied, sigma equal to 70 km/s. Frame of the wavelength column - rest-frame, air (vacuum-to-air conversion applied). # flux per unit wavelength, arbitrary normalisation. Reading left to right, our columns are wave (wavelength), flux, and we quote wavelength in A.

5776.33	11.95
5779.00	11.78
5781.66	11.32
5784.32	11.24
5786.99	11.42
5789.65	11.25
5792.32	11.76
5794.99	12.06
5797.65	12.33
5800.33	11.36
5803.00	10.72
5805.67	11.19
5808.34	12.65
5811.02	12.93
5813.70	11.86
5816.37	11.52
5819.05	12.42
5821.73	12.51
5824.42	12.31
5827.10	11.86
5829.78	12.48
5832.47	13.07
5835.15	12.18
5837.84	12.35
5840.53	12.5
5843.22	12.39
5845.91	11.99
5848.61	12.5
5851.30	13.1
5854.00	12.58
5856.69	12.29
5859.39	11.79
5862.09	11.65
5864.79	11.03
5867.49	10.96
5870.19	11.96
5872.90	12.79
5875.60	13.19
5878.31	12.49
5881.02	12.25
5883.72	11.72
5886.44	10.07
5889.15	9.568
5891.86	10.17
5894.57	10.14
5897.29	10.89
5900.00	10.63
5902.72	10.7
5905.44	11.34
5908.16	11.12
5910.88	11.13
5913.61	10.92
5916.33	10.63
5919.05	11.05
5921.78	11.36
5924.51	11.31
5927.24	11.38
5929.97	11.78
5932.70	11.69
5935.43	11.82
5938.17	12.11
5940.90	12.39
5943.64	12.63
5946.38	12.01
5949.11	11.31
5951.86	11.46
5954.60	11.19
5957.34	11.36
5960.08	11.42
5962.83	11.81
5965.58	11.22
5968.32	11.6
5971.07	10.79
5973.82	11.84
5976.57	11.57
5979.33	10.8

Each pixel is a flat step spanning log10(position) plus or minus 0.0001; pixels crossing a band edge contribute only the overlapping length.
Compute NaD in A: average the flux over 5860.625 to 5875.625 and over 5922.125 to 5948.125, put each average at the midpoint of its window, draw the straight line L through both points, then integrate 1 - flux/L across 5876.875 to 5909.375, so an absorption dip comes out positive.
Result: 2.5 A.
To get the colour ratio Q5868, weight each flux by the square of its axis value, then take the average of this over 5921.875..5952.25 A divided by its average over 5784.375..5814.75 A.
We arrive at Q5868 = 1.1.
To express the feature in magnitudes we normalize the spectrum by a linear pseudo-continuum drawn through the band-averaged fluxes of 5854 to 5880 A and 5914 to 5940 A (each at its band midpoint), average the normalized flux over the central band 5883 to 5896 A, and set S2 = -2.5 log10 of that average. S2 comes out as 0.15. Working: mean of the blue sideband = 12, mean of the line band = 10.3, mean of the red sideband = 11.5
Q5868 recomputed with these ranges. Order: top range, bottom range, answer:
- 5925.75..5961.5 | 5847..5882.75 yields 0.99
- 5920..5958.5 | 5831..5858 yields 0.97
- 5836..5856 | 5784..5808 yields 1.10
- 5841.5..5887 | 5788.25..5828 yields 1.03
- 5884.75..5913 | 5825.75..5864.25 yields 0.88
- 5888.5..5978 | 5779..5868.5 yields 0.98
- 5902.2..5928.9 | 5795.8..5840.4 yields 0.95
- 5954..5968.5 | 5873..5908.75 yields 1.05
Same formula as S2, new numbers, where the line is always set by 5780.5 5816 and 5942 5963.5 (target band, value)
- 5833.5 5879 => -0.05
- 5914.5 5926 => 0.05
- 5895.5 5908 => 0.08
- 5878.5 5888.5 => 0.03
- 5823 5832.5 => -0.06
